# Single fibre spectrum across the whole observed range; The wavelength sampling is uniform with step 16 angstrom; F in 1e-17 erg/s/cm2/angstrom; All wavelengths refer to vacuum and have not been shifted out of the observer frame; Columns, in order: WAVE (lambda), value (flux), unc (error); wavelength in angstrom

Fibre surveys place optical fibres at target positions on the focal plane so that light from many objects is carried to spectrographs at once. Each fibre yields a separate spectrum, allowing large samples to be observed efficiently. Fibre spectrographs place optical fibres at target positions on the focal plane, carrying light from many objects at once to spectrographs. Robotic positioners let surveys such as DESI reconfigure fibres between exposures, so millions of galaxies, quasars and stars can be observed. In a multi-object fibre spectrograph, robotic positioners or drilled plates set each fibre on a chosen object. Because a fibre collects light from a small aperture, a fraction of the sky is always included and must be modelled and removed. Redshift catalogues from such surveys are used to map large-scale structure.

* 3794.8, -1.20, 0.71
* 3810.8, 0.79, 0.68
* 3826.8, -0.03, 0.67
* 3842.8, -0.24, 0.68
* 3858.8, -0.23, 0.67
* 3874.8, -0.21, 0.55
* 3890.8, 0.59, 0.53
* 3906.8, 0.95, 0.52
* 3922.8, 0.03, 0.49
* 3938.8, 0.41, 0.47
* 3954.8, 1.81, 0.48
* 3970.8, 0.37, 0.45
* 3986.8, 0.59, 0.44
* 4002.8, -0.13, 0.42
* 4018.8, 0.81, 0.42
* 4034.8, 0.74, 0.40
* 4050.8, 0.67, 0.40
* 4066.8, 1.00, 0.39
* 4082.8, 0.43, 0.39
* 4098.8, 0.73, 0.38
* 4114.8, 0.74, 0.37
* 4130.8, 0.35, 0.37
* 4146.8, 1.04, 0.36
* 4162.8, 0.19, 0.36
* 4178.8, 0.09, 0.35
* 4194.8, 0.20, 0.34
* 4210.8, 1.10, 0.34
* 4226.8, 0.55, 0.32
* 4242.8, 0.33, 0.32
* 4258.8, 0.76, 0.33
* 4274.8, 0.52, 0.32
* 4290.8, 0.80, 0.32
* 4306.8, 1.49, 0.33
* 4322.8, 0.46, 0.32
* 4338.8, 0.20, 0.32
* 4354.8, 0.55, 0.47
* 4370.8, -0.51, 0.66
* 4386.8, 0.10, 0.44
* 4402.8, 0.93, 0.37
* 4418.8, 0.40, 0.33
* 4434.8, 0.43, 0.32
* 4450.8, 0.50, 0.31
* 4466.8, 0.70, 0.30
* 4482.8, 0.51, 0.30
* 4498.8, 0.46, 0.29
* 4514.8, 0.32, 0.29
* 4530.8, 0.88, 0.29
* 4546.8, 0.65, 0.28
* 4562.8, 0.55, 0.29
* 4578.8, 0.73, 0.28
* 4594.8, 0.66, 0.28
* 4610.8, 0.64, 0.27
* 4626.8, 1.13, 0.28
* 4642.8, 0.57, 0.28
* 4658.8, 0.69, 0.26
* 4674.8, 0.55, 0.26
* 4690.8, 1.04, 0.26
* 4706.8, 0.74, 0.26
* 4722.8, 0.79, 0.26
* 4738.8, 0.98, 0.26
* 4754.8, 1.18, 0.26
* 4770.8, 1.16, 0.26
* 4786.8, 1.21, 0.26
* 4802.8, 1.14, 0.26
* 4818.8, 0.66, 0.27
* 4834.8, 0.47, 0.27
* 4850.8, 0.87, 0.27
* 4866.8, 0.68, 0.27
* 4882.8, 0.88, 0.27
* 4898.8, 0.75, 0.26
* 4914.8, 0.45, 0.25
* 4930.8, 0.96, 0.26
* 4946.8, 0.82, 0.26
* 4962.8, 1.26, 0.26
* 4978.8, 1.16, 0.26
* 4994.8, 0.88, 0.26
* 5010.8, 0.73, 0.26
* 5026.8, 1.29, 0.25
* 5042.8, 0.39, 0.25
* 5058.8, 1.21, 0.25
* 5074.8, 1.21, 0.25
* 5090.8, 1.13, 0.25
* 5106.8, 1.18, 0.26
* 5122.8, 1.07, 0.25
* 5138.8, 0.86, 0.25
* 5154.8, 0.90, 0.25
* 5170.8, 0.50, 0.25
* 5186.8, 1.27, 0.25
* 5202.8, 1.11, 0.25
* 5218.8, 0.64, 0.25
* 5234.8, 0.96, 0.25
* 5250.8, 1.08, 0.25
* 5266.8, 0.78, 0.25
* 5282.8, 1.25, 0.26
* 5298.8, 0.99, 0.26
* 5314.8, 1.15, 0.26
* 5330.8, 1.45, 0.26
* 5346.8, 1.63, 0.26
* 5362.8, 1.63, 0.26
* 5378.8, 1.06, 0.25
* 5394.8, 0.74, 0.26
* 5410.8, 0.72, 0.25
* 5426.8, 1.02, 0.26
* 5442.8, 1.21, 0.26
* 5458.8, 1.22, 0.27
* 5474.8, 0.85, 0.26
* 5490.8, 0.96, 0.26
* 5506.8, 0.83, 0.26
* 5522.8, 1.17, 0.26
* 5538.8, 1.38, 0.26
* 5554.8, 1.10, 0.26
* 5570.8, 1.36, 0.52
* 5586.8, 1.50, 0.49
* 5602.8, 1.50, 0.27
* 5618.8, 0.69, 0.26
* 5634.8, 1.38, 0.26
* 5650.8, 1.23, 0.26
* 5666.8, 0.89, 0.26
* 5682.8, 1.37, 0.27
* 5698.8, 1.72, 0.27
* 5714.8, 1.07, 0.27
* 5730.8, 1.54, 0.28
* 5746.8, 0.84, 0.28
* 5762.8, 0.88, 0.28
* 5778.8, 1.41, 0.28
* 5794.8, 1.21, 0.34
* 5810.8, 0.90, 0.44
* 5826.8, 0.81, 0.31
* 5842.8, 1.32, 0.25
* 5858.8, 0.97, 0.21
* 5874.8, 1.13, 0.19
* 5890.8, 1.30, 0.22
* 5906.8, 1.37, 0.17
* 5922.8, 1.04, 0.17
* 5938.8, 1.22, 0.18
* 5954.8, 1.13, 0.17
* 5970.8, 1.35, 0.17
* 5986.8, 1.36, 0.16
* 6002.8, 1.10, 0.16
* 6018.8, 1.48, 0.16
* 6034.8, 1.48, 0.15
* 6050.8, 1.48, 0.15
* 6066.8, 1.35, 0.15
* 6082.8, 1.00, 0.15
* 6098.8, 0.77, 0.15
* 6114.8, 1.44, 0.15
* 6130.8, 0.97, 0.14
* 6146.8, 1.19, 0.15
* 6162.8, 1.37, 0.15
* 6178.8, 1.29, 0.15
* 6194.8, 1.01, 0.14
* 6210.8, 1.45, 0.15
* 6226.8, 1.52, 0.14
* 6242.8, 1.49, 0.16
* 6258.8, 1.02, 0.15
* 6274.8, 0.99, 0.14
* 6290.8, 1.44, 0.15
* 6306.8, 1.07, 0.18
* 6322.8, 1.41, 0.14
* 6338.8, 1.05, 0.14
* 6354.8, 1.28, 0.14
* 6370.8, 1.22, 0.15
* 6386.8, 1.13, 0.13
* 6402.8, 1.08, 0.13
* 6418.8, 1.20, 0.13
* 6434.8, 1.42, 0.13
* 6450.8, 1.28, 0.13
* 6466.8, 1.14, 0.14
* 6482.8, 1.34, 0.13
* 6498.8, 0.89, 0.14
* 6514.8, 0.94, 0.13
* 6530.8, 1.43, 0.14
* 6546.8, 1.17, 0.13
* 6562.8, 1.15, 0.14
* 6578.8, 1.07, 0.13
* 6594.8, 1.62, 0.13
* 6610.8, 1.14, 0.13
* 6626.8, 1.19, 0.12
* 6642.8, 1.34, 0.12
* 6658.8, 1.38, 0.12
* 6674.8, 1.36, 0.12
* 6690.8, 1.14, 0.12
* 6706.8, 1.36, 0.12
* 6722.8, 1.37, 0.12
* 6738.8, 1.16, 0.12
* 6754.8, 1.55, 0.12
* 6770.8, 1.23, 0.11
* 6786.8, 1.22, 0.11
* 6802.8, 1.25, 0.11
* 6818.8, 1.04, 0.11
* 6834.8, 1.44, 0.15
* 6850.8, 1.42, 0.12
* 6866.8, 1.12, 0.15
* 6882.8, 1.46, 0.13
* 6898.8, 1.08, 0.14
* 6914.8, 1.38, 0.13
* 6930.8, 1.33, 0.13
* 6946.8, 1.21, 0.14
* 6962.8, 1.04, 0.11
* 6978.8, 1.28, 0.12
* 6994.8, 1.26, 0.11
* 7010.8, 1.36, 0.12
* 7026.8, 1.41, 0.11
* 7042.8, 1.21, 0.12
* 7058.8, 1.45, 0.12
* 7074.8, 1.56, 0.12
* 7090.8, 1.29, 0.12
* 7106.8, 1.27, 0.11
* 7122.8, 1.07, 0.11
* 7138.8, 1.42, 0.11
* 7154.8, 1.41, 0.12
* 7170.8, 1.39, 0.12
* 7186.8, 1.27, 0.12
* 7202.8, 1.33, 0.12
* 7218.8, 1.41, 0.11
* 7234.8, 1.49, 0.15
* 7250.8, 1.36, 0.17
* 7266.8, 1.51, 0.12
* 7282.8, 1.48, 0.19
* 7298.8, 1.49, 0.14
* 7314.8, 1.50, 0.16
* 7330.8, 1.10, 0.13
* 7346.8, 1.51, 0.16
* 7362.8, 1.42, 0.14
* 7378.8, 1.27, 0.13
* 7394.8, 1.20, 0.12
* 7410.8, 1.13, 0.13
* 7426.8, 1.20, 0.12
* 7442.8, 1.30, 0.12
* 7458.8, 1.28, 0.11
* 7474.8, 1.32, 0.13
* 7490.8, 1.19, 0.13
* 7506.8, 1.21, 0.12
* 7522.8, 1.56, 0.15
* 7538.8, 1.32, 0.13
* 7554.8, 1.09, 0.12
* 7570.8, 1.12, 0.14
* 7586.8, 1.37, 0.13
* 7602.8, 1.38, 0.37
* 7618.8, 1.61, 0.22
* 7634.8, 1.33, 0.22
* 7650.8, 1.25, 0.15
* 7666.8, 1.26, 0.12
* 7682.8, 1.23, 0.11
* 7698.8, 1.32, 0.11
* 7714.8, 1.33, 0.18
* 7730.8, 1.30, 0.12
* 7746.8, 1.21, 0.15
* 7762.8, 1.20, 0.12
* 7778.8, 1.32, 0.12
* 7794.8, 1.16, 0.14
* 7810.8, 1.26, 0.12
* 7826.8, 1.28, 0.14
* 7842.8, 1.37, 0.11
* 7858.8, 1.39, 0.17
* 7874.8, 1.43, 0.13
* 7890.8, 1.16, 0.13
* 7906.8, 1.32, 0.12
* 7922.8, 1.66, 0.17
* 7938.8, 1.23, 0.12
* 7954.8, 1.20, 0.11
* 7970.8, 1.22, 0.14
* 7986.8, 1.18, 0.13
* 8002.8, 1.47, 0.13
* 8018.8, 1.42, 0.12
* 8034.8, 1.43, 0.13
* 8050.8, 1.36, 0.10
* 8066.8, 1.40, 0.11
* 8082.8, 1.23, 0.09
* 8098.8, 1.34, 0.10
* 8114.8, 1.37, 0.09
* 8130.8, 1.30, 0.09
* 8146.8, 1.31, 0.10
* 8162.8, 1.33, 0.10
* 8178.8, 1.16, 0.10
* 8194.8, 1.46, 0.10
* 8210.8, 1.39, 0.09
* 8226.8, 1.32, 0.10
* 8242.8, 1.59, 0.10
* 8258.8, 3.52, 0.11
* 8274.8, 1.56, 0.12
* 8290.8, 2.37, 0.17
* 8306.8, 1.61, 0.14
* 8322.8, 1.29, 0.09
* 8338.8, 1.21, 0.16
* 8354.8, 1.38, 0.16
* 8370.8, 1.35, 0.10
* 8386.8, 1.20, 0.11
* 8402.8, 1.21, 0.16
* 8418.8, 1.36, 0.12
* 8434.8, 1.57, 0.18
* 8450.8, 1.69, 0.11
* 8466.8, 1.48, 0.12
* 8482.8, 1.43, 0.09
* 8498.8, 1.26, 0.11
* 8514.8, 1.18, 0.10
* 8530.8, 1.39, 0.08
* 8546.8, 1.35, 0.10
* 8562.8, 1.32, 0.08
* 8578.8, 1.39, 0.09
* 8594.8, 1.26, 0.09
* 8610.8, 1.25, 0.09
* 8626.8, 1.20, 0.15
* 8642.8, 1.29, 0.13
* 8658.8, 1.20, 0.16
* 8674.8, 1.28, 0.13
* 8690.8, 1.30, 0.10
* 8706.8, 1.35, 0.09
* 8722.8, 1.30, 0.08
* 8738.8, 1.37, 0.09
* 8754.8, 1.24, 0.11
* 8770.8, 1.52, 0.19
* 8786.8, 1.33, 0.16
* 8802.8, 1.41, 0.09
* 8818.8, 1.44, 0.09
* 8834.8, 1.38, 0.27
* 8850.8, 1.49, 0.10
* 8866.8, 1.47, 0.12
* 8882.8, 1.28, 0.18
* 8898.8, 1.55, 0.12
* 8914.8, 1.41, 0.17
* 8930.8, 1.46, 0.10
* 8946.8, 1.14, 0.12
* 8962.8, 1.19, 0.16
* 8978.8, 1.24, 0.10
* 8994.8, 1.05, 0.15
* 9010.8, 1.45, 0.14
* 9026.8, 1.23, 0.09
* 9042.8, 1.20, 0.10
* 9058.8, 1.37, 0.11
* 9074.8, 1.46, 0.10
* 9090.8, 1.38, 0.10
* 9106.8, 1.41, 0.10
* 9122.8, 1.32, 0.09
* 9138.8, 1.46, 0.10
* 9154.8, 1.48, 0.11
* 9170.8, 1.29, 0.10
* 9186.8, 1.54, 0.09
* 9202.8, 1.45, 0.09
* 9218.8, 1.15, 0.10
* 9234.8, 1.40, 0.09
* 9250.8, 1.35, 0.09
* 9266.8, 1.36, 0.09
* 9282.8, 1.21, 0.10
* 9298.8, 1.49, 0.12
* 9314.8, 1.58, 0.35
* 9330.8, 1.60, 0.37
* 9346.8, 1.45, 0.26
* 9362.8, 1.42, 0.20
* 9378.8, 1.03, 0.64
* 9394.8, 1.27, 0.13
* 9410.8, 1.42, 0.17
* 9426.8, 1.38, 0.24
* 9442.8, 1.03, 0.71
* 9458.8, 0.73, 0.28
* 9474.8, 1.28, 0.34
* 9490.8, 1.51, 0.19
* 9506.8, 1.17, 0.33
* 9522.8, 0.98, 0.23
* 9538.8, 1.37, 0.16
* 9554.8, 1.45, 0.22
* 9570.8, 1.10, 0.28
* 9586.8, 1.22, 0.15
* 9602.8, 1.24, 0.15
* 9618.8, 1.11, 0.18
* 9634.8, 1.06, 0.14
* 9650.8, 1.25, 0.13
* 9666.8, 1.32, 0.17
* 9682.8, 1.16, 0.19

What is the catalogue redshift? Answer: 0.26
